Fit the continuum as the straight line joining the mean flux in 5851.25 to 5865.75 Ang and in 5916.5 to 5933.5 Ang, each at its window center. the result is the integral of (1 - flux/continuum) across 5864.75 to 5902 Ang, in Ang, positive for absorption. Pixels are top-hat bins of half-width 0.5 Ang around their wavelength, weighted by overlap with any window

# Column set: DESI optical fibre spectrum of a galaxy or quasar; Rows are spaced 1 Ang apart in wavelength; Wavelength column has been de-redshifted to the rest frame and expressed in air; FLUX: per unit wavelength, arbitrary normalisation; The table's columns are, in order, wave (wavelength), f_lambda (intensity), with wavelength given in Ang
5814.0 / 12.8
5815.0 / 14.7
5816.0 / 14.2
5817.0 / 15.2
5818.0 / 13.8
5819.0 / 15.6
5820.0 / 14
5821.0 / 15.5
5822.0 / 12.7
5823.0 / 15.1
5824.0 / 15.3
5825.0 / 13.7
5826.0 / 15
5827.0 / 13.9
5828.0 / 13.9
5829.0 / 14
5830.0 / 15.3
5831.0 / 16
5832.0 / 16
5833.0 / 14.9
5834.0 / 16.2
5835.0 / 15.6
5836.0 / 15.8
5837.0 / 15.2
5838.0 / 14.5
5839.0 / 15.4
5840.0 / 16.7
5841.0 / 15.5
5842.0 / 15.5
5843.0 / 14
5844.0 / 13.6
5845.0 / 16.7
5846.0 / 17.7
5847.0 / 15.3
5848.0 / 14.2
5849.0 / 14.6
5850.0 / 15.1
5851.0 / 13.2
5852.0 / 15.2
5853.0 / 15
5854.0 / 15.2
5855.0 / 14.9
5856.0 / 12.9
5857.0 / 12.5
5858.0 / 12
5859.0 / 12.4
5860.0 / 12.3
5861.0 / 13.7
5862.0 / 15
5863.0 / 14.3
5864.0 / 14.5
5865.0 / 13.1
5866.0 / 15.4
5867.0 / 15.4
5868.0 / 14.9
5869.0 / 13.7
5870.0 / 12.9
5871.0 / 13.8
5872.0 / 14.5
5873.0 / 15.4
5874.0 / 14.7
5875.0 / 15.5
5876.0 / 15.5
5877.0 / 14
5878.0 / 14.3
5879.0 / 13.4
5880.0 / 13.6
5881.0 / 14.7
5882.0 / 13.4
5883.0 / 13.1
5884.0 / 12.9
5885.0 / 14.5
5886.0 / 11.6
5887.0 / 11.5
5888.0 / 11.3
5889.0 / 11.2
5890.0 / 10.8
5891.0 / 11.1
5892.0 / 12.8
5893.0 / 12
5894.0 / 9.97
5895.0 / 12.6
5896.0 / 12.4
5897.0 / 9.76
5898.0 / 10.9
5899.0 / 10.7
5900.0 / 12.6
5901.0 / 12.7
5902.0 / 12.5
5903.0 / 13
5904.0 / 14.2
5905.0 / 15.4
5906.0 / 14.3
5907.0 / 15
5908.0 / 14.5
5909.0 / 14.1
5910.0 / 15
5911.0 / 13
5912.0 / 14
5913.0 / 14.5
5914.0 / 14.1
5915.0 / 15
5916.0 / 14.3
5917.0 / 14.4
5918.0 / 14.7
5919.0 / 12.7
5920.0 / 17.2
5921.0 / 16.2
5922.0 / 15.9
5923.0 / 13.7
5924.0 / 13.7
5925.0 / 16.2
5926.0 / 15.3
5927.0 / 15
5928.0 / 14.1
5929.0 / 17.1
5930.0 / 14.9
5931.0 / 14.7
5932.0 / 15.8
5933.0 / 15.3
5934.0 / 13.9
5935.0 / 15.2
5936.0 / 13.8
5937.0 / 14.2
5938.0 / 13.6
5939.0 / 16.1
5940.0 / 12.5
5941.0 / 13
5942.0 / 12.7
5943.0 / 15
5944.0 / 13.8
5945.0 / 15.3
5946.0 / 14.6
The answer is 3.2 Ang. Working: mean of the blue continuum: 13.8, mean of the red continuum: 15.1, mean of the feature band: 13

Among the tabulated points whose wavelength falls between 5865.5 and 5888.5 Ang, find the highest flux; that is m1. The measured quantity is 15.5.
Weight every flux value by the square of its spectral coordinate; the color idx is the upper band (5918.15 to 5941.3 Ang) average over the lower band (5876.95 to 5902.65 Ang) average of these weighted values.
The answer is 1.2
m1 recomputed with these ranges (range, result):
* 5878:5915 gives 15.4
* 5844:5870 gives 17.7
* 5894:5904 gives 14.2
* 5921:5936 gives 17.1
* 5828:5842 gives 16.7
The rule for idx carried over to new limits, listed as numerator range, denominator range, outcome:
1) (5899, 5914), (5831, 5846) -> 0.91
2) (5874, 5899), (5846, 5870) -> 0.90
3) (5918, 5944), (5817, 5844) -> 1.02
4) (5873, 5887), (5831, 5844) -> 0.92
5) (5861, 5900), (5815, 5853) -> 0.89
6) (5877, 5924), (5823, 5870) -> 0.92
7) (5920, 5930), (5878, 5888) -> 1.18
